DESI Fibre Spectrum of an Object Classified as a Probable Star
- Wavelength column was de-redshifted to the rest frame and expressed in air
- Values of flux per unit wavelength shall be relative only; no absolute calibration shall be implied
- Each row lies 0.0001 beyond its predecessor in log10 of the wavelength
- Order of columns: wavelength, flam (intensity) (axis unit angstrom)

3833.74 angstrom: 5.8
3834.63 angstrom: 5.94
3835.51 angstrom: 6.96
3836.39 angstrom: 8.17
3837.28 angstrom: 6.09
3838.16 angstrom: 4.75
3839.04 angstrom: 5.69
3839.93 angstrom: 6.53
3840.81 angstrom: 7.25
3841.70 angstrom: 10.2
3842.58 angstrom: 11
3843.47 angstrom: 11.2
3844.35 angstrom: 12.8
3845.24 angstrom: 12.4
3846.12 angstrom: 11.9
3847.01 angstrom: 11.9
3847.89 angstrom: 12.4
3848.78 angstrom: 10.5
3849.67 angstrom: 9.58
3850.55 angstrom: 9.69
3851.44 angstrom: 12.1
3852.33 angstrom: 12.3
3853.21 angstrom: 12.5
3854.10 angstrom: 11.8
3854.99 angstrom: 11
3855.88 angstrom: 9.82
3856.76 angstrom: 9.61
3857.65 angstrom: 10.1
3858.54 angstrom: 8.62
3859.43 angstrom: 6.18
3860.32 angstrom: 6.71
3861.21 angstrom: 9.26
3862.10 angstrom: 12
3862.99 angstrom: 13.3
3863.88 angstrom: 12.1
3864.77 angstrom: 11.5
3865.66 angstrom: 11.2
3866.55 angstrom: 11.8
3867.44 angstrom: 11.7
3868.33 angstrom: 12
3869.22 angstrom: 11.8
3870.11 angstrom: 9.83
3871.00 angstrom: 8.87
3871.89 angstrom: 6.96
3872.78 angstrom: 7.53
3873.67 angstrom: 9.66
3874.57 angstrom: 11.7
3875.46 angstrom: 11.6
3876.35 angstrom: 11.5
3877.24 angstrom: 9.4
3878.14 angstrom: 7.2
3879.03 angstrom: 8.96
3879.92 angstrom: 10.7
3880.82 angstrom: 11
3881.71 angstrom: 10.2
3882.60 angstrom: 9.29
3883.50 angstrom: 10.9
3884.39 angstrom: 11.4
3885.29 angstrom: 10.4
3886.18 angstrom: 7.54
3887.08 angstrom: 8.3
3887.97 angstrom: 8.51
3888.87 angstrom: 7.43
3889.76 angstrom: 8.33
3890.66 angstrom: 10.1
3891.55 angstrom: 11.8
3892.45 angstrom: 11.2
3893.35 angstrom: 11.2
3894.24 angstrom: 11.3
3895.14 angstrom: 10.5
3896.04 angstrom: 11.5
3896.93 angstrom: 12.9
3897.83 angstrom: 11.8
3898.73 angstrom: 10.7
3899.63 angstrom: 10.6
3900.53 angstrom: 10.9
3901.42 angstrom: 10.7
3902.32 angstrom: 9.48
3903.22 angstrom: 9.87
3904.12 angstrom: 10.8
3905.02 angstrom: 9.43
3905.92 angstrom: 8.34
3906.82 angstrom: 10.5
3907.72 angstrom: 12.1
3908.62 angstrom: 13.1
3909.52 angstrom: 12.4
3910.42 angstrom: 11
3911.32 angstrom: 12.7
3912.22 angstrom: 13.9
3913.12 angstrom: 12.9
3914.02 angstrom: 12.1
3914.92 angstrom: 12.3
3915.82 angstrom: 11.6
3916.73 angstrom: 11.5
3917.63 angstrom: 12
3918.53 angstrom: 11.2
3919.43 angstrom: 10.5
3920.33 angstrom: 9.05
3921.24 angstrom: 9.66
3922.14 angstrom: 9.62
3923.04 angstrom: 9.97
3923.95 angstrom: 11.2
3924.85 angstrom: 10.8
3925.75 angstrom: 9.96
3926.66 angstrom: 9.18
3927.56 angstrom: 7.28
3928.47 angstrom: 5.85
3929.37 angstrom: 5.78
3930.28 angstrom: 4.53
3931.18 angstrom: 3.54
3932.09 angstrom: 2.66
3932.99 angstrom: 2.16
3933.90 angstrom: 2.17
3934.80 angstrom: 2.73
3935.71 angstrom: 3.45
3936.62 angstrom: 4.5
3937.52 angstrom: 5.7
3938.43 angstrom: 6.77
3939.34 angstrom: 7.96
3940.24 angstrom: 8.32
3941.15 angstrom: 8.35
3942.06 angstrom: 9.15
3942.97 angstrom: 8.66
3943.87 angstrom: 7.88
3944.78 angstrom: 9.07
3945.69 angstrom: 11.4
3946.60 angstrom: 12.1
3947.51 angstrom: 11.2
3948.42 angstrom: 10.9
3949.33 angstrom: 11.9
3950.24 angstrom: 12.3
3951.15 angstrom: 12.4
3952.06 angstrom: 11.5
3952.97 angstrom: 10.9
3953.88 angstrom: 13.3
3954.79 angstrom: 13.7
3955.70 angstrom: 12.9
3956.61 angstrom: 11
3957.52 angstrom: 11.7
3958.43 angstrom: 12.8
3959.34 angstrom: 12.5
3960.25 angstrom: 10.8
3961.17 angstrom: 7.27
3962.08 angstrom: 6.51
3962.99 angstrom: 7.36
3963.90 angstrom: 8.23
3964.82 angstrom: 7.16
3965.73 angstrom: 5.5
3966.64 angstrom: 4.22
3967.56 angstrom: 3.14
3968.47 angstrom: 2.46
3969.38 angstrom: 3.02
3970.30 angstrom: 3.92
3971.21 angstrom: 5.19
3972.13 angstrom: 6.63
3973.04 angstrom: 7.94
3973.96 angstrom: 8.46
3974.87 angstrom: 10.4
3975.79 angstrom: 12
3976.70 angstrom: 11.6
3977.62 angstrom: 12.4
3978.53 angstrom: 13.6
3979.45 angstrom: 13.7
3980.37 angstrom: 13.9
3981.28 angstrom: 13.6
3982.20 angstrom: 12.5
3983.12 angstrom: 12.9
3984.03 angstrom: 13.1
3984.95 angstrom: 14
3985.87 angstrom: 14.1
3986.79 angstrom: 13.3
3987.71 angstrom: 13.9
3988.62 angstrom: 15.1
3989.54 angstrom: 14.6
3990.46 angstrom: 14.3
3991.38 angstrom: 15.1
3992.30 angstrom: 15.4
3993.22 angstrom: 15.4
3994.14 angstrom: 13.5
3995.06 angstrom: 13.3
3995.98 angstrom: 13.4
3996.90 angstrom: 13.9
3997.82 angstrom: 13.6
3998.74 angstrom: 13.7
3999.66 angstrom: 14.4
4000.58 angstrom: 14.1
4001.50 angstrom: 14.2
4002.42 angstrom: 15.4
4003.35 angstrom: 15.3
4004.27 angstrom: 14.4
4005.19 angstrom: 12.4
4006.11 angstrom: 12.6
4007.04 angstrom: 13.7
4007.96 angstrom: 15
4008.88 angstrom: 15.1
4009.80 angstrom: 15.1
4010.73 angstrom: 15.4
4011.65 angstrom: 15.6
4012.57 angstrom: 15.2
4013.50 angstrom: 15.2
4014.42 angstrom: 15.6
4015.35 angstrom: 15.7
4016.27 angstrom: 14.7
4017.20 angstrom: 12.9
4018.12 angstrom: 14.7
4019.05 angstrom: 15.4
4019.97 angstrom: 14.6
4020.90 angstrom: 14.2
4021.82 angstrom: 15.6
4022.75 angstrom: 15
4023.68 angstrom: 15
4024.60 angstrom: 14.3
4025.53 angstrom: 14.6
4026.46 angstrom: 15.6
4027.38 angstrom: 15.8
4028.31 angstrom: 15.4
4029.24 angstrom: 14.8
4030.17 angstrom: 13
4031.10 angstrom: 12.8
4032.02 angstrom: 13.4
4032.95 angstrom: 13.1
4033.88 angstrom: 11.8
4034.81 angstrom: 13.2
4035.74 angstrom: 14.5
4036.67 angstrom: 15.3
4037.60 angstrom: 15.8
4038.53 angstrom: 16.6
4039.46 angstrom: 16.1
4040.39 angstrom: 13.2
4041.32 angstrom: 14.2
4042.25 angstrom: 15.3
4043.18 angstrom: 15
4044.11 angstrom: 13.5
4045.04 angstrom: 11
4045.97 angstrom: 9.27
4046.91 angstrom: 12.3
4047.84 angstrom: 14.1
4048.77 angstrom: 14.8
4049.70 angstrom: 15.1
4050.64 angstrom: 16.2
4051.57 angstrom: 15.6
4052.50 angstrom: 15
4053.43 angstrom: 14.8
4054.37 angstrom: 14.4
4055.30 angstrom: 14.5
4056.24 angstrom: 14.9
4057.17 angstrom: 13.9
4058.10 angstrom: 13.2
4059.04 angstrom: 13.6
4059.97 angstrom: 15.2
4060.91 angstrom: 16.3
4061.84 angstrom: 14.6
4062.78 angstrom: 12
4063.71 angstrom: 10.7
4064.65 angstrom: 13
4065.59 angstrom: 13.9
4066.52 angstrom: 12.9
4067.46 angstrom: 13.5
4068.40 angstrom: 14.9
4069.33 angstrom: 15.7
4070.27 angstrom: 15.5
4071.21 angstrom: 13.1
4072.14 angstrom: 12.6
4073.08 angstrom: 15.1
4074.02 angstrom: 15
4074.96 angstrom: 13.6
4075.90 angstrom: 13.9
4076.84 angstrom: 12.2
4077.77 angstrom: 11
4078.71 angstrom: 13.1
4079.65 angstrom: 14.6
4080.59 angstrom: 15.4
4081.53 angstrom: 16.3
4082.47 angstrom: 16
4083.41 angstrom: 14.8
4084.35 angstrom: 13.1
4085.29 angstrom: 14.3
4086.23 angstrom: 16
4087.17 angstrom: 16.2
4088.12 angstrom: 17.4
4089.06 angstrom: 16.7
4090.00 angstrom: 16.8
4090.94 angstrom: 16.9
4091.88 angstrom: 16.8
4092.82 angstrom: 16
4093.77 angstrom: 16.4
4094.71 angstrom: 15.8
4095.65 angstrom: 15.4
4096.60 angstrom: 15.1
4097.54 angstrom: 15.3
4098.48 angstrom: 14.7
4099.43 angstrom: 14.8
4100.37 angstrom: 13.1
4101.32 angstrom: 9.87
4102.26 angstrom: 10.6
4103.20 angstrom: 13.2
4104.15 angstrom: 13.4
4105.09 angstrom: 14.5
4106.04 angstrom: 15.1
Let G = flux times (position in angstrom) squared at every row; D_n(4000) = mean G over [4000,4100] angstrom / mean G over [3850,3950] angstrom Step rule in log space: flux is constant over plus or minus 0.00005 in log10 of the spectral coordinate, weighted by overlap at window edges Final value 1.6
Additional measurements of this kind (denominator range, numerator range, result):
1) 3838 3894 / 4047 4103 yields 1.59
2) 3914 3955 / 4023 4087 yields 1.71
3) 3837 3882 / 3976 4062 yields 1.52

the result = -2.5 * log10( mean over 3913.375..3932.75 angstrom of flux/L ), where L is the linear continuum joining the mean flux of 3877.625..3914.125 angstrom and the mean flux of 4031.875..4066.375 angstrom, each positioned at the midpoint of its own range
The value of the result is 0.23 mag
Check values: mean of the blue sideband 10.6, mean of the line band 9.02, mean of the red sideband 14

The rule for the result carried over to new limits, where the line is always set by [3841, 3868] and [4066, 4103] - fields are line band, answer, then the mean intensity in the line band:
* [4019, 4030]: -0.10 mag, 15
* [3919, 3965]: 0.37 mag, 8.76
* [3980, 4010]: -0.07 mag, 14.1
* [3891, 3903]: 0.05 mag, 11.1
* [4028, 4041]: -0.03 mag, 14.2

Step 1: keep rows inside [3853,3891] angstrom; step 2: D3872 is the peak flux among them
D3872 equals 13.3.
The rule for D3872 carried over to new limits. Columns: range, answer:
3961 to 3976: 12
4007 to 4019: 15.7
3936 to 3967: 13.7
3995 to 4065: 16.6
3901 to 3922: 13.9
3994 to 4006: 15.4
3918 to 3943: 11.2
